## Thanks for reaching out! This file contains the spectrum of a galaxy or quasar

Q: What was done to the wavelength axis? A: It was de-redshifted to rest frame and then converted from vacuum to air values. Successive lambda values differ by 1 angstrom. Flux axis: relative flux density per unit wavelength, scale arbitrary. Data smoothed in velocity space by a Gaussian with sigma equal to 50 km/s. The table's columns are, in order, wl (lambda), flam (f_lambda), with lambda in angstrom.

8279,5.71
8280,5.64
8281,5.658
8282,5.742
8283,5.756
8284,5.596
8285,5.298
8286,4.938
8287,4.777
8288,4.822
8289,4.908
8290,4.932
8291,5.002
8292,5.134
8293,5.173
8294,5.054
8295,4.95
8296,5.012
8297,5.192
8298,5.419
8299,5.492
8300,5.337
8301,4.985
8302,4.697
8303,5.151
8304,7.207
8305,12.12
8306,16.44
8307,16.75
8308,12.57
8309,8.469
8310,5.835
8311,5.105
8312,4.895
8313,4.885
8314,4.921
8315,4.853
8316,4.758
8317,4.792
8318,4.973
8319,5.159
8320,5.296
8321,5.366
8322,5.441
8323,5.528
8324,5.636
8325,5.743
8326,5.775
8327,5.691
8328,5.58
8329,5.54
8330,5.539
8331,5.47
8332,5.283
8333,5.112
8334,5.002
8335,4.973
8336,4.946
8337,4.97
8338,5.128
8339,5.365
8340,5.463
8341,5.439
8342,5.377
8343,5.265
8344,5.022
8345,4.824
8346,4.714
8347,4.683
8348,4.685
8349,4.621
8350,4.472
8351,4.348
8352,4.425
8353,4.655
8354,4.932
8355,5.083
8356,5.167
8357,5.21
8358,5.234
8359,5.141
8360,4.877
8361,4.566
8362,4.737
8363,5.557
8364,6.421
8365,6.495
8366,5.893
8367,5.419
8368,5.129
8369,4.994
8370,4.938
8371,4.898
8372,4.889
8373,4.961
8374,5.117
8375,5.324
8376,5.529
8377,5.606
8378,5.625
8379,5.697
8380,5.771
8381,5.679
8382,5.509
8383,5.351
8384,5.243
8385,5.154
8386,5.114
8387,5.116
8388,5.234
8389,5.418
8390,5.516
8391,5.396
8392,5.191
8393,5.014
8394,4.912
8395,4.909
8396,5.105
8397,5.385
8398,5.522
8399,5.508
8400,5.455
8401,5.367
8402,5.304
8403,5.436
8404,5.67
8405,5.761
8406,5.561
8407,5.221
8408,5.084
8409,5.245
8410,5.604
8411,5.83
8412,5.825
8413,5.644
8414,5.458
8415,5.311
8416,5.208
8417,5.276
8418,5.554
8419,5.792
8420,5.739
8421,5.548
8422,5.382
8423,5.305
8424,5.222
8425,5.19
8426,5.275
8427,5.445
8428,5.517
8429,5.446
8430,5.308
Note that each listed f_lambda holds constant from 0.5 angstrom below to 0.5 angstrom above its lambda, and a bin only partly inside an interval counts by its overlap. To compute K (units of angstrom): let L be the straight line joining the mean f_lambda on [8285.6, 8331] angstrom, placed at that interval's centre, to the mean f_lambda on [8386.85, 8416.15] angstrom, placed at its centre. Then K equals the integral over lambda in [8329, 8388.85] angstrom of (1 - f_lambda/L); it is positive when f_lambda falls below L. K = 5.6 angstrom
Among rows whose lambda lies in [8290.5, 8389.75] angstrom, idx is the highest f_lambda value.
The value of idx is 16.75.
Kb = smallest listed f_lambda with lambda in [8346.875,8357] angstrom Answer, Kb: 4.348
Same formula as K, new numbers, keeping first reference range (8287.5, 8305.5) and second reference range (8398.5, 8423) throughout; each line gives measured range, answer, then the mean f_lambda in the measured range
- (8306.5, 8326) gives -2.73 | 6.35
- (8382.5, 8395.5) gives 0.73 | 5.2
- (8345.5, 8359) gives 1.80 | 4.8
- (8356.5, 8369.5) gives 0.40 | 5.36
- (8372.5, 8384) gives 0.12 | 5.46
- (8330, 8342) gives 0.73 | 5.22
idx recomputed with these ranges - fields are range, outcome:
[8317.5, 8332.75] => 5.775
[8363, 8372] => 6.495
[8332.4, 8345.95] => 5.463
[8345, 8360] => 5.234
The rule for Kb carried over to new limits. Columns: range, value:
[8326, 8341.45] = 4.946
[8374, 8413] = 4.909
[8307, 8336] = 4.758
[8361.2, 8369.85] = 4.737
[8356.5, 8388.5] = 4.566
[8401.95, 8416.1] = 5.084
